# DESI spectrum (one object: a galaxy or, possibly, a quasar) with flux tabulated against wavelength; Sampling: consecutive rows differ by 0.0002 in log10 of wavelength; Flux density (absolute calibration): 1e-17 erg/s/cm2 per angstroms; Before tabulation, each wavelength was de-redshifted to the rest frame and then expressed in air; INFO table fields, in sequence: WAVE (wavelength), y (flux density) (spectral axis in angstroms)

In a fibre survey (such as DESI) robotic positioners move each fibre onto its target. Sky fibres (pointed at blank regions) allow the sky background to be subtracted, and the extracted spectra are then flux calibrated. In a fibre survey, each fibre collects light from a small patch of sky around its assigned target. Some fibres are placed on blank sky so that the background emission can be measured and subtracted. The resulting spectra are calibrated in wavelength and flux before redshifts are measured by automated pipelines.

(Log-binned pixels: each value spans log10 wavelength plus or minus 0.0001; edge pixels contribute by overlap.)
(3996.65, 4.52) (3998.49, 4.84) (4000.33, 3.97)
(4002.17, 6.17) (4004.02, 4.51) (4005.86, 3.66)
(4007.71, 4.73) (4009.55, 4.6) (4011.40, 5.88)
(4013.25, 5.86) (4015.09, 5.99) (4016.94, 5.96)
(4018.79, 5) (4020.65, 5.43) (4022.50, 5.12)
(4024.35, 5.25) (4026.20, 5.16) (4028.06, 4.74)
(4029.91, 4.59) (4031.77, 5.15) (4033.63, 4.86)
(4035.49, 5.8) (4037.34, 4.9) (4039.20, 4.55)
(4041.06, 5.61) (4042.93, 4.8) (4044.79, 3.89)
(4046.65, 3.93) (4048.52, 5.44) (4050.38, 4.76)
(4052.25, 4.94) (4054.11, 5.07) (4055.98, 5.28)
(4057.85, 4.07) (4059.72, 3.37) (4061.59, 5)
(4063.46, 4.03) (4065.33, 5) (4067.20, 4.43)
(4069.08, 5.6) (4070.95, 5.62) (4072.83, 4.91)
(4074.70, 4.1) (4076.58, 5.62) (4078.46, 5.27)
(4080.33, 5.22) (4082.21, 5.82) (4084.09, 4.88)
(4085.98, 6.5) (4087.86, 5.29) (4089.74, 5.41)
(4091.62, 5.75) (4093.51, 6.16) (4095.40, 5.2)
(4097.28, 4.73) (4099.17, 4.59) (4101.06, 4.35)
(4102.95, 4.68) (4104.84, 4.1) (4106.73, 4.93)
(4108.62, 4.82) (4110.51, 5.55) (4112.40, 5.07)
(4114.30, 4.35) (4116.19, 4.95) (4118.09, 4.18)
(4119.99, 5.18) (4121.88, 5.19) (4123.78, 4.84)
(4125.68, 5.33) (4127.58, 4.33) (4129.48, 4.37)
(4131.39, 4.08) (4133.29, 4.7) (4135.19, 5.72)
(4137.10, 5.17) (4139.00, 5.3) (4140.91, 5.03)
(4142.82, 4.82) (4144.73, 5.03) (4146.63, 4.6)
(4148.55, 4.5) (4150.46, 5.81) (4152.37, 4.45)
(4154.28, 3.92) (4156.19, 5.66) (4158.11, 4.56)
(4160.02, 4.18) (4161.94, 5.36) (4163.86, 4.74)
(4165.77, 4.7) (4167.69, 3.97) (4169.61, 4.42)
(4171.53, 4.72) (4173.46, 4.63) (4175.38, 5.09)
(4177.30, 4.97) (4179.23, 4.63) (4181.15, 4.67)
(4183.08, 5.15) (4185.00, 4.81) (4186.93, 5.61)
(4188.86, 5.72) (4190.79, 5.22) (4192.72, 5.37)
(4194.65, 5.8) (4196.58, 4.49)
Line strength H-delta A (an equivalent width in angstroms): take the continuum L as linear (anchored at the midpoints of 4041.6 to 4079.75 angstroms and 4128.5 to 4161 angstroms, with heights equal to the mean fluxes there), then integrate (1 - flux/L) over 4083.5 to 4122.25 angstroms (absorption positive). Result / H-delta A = -1.99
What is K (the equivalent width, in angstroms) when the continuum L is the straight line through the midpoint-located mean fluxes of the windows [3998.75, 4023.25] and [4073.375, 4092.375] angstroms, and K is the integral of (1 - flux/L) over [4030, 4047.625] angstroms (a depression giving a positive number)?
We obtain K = 1.4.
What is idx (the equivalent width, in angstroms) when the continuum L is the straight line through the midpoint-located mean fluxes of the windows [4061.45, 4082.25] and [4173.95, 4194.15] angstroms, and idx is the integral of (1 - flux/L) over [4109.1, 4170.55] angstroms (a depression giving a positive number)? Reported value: 3.3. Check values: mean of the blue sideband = 5.02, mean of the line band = 4.81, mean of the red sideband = 5.13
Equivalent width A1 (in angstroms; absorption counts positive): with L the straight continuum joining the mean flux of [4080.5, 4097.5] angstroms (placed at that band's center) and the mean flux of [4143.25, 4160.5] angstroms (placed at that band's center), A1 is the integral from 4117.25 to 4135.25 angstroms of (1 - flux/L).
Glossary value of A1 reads 1.2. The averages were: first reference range 5.55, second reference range 4.77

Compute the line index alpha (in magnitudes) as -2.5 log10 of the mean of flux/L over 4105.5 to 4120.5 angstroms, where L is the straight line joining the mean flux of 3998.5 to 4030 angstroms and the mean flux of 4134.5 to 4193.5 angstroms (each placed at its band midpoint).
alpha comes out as 0.03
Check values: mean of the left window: 5.1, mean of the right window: 4.92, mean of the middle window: 4.86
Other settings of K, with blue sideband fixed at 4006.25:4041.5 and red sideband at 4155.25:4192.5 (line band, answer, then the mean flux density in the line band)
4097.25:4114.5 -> 1.0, 4.73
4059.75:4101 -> -0.5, 5.14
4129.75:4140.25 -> 0.0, 4.95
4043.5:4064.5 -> 2.5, 4.53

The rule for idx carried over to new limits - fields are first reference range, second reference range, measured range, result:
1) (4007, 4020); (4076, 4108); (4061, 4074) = 0.9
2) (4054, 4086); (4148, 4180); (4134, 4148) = -0.9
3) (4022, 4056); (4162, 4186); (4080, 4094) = -2.2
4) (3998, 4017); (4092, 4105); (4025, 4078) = 1.7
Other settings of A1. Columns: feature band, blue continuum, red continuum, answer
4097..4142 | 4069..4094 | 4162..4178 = 2.5 angstroms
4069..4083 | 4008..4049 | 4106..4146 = -0.7 angstroms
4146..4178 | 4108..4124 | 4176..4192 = 2.0 angstroms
